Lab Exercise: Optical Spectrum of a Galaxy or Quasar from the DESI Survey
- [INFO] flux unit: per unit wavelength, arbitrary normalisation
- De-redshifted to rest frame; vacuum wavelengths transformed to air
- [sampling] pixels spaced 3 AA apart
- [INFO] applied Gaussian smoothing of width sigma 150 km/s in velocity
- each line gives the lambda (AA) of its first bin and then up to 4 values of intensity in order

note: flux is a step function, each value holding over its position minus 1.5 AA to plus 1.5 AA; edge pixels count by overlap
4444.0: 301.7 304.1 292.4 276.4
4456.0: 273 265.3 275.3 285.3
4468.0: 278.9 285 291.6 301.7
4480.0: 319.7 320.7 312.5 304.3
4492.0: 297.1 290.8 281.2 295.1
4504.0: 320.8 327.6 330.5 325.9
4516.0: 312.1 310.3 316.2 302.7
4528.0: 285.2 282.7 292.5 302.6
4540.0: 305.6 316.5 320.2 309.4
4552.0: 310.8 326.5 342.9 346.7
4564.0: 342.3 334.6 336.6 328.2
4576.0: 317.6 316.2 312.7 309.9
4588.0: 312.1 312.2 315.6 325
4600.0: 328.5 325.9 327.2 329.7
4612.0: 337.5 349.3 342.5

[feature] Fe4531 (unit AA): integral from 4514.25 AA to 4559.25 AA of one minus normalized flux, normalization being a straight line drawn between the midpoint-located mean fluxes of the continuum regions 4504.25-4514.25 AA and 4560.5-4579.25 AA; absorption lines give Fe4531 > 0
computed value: 2.8 AA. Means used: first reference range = 327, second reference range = 332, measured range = 309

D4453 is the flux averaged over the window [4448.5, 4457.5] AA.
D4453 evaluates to 281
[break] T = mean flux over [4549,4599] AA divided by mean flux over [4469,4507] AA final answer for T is 1.07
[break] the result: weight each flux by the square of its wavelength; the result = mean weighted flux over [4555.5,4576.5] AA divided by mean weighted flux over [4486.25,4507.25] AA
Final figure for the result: 1.15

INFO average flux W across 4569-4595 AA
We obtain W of 318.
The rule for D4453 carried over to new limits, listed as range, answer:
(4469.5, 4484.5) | 304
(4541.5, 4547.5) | 318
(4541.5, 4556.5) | 317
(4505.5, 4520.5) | 321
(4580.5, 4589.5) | 312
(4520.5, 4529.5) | 301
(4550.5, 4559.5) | 327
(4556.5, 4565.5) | 344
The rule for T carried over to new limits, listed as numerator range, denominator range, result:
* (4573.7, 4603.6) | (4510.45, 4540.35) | 1.04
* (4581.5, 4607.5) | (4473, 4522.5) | 1.03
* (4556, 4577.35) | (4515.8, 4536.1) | 1.12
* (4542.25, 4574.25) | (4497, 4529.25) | 1.06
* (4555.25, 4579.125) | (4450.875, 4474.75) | 1.20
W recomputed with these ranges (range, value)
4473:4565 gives 311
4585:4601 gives 318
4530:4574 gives 320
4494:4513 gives 310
